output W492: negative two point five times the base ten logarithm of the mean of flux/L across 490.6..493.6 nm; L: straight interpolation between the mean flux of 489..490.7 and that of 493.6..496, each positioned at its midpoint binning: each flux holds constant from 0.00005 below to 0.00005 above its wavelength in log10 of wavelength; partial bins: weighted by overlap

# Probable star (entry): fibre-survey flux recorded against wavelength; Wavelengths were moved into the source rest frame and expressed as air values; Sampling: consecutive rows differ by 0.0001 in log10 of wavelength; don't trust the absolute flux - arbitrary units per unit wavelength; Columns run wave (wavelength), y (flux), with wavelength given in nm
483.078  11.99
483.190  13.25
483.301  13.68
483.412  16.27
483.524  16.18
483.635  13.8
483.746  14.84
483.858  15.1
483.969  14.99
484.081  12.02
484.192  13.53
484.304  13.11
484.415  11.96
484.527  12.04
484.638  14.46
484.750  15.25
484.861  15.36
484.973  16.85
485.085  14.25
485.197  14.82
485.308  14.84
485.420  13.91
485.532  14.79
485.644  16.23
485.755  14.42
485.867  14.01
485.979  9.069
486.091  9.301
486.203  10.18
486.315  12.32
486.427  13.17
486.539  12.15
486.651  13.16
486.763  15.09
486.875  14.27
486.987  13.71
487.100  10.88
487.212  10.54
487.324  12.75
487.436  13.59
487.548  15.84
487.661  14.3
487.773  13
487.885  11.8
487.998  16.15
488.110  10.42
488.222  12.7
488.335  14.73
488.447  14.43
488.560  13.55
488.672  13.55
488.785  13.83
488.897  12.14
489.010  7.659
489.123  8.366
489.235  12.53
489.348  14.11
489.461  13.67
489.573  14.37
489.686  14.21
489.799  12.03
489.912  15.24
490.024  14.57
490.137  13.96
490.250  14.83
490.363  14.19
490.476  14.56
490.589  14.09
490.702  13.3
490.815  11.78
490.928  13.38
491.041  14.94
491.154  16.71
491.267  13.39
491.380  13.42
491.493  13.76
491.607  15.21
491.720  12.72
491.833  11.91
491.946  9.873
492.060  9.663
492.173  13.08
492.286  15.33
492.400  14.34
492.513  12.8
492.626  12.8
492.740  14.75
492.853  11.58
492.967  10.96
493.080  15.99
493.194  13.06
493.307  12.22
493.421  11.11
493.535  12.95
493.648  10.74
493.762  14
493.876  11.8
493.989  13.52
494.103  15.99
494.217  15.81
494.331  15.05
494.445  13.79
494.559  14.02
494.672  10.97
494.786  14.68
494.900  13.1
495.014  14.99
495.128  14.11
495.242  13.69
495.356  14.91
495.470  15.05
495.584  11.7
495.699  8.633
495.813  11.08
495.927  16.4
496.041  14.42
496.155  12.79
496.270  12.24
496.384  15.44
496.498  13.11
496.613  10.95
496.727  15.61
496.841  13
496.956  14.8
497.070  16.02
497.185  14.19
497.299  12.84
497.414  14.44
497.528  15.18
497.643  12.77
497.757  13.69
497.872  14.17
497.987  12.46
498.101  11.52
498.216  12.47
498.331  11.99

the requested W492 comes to 0.03 mag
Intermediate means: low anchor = 13.4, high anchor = 13.5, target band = 13.1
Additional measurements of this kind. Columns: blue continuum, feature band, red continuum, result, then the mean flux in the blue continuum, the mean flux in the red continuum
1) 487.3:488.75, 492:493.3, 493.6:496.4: 0.04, 13.6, 13.5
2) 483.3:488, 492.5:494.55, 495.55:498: 0.02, 13.6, 13.5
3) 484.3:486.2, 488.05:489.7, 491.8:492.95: 0.04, 13.7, 12.6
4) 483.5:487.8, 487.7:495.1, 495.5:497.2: 0.01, 13.6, 13.4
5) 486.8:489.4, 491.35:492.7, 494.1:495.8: 0.03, 12.8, 13.6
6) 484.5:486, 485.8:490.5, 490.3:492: 0.08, 14.5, 13.6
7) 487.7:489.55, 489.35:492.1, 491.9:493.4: -0.07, 12.7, 12.8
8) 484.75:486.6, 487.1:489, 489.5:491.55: 0.05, 13.5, 14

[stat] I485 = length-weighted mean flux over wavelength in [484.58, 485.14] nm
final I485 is 15.2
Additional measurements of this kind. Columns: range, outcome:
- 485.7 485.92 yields 14.2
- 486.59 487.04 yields 14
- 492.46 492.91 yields 13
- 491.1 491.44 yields 14.5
